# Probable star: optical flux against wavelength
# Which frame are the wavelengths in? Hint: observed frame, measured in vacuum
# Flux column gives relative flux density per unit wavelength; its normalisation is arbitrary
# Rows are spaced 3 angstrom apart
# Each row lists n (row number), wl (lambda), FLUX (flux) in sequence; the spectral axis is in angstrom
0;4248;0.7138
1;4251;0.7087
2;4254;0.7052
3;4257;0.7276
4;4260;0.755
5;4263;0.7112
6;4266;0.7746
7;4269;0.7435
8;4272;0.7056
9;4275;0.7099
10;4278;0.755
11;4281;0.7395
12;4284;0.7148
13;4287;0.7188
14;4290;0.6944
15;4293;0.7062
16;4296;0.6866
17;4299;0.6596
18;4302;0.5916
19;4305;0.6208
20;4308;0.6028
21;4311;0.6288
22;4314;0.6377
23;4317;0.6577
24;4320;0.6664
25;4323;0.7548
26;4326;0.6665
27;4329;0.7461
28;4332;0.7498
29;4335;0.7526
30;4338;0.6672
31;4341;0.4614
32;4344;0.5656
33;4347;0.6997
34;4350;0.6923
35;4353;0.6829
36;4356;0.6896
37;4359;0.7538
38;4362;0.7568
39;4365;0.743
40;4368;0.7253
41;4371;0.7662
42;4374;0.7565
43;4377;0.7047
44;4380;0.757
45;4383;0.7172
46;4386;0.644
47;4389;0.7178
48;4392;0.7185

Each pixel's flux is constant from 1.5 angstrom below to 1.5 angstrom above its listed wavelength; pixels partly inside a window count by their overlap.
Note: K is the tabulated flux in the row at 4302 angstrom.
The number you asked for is 0.5916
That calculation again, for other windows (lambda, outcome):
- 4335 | 0.7526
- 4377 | 0.7047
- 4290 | 0.6944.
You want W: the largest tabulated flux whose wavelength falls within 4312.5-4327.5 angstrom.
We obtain 0.7548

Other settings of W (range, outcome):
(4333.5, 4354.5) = 0.7526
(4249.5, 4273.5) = 0.7746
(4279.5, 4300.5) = 0.7395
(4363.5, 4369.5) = 0.743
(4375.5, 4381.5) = 0.757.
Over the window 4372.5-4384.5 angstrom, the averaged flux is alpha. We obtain 0.734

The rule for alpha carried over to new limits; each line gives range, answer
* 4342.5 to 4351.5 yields 0.653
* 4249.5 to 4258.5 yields 0.714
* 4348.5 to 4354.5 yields 0.688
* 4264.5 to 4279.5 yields 0.738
